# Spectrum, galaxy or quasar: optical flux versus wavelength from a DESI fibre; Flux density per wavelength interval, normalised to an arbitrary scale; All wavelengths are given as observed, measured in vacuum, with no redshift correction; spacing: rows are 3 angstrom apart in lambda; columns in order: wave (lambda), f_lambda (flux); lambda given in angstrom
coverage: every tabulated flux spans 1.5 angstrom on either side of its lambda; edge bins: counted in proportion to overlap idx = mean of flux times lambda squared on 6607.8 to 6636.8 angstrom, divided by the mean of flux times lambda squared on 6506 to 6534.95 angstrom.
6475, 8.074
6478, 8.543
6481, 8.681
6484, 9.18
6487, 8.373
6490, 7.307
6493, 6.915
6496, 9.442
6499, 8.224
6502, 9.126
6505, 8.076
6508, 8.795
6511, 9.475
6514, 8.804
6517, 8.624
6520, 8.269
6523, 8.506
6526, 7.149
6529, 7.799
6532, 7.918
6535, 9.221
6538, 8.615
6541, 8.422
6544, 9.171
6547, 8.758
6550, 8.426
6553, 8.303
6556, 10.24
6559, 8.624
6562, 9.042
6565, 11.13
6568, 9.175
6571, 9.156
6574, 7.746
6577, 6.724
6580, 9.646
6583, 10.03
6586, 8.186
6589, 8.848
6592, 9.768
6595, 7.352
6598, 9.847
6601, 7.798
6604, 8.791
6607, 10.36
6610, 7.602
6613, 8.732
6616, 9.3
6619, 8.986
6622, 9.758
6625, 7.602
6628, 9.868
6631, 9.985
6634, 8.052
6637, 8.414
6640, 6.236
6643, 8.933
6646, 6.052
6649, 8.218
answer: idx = 1.09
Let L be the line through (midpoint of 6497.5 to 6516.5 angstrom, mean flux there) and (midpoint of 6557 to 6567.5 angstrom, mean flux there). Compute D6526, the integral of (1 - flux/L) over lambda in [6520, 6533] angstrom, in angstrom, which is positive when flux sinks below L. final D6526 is 1.65 angstrom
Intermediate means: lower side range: 8.74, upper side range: 9.59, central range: 7.89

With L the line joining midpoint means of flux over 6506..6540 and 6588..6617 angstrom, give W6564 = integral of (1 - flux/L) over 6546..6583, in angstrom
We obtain -1.31 angstrom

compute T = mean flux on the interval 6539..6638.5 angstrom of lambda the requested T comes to 8.9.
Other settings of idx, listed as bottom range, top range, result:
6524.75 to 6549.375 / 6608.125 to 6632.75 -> 1.10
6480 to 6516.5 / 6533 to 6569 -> 1.08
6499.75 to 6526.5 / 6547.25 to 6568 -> 1.09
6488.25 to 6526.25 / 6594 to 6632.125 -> 1.10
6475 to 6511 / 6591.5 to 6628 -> 1.08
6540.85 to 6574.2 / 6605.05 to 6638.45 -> 1.01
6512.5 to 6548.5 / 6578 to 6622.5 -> 1.08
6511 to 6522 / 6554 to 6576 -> 1.08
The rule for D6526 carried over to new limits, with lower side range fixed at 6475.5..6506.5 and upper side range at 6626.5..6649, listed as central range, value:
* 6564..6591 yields -2.1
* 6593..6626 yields -2.1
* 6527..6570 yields -3.0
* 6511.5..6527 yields -0.1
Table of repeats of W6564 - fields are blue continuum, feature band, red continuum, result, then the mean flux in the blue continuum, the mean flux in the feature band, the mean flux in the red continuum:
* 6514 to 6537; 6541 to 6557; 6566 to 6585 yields -0.7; 8.26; 8.89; 8.79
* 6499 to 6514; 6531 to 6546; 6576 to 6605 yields 0.1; 8.8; 8.7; 8.73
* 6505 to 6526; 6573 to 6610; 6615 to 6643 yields -0.3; 8.58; 8.72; 8.69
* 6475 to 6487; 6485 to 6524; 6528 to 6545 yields 0.6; 8.66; 8.47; 8.53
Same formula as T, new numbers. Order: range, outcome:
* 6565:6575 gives 9.11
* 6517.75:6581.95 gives 8.68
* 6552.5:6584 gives 9.08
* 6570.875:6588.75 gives 8.56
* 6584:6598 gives 8.73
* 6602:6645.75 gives 8.67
